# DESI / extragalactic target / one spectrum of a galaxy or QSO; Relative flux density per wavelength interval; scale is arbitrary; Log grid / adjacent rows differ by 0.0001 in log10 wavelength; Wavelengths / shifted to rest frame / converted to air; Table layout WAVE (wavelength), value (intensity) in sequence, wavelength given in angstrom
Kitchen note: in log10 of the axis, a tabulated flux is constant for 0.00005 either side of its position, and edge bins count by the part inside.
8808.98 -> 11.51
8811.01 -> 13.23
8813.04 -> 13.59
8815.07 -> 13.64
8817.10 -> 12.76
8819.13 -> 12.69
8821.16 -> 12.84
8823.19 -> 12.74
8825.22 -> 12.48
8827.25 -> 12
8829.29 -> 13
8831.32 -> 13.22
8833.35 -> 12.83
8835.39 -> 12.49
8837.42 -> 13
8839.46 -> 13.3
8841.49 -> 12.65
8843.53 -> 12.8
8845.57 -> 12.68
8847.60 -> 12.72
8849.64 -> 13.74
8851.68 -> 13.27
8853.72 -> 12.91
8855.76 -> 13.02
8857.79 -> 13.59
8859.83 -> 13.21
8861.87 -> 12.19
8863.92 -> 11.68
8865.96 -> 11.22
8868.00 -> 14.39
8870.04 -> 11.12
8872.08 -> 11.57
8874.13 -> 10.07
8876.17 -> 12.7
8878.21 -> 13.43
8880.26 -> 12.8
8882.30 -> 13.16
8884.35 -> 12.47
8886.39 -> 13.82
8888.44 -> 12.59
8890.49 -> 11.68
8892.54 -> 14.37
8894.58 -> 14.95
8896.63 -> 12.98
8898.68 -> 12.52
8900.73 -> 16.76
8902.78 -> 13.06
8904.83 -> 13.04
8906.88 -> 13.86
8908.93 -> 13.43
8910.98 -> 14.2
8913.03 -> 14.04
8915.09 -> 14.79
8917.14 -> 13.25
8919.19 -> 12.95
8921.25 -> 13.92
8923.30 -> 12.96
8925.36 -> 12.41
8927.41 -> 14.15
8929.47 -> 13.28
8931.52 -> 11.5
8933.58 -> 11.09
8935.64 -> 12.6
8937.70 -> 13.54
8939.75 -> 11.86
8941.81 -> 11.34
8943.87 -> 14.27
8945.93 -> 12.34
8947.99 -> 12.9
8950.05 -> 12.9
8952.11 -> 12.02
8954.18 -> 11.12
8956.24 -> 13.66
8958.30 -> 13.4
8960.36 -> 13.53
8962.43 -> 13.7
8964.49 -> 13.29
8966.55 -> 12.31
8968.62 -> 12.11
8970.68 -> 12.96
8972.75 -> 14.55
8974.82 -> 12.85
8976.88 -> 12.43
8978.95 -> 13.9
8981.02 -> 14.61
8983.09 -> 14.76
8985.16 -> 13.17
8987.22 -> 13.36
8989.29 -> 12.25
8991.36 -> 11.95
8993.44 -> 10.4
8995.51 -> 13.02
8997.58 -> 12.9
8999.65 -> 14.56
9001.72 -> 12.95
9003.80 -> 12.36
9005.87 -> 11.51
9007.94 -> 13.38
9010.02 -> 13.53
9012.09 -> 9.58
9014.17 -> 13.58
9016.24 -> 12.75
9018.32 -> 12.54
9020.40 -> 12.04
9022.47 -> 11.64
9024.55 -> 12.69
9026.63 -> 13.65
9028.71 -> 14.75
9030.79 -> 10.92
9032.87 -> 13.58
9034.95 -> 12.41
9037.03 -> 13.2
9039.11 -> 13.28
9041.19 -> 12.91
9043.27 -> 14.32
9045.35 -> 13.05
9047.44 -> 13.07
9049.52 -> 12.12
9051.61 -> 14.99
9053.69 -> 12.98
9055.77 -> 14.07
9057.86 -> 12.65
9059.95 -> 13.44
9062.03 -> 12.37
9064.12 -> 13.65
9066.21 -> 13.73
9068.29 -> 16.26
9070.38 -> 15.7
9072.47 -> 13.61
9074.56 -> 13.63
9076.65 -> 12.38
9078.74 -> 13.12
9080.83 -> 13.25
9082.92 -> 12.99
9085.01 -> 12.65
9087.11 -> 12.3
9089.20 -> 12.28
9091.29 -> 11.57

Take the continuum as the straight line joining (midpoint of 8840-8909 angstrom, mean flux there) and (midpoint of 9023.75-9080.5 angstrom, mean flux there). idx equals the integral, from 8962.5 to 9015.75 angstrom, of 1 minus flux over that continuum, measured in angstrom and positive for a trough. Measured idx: 1.4 angstrom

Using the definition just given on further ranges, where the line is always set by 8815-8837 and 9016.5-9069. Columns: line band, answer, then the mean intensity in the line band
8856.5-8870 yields 0.2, 12.6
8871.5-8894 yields 0.4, 12.7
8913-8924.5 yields -0.6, 13.6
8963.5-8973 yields 0.1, 12.9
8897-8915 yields -1.3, 13.9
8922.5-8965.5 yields 0.8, 12.8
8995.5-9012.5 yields 0.5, 12.7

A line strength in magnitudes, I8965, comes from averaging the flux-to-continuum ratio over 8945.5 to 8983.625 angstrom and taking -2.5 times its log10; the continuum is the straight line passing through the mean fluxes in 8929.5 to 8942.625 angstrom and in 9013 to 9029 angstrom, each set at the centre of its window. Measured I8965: -0.06 mag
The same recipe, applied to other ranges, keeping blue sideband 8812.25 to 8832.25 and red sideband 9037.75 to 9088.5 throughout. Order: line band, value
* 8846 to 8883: 0.03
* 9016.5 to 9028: 0.06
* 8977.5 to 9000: 0.01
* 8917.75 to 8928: -0.01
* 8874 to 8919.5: -0.03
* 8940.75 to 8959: 0.04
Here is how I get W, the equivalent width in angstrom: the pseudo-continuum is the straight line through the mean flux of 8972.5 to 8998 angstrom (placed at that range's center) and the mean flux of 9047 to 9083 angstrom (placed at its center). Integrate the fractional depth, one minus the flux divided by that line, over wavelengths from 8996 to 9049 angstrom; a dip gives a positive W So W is 1.8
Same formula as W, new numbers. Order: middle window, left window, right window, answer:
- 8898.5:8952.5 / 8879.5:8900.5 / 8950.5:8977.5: -0.24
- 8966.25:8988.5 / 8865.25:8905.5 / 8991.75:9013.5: -1.52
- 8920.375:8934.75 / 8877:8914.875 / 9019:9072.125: 0.80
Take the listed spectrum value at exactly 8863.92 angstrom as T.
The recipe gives 11.68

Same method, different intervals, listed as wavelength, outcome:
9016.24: 12.75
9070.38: 15.7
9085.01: 12.65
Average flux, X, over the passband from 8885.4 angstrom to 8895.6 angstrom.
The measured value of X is 13.5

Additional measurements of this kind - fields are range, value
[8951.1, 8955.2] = 11.5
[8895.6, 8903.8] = 13.8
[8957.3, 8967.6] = 13.2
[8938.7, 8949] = 12.6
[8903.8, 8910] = 13.5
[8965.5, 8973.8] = 13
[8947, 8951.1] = 12.9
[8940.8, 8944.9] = 12.8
